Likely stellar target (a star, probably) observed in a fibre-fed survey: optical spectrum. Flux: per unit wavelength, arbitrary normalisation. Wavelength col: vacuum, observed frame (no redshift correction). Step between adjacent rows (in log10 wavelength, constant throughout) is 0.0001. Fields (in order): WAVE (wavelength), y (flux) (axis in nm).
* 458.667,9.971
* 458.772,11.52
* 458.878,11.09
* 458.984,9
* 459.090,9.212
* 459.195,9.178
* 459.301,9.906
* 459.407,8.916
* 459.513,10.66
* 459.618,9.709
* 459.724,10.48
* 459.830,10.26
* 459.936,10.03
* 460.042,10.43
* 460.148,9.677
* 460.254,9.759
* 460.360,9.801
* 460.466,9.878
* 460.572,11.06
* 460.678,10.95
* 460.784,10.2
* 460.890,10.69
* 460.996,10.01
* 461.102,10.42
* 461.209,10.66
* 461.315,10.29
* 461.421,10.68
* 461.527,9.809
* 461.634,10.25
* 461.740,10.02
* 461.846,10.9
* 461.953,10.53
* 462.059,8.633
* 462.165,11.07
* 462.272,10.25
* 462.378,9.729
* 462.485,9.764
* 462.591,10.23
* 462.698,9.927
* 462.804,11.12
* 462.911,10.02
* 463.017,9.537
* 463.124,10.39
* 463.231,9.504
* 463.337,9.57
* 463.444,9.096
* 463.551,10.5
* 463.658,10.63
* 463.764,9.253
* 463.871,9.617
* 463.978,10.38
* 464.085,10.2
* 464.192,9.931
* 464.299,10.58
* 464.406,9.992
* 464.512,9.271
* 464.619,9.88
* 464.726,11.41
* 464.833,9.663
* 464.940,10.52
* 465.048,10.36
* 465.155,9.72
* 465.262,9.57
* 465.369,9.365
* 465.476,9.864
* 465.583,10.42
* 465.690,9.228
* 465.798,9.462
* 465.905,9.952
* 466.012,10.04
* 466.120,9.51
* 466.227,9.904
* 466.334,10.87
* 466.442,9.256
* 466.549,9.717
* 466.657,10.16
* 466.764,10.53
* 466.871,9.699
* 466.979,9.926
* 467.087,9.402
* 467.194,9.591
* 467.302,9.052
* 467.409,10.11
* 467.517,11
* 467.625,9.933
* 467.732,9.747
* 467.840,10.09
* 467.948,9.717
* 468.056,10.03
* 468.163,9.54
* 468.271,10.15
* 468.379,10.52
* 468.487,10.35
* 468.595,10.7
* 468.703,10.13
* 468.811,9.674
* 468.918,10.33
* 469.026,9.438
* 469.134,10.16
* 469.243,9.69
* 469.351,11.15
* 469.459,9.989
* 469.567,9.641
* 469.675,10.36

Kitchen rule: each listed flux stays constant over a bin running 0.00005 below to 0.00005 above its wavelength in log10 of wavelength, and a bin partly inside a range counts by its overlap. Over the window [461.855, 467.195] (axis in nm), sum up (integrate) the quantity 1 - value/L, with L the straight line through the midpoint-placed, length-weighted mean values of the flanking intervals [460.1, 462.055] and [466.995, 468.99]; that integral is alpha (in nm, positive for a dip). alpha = 0.09 nm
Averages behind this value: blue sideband 10.3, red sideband 10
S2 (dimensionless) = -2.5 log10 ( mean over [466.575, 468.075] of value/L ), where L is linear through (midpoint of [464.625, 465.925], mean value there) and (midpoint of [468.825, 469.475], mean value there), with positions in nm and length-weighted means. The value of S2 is 0.01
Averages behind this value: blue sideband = 9.95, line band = 9.92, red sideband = 10.1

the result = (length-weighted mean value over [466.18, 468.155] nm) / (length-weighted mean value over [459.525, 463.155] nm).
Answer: 0.97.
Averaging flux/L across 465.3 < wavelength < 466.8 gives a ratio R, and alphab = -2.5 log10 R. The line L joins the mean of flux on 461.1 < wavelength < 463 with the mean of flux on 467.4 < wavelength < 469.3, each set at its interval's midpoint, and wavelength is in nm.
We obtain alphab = 0.028 mag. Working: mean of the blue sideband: 10.2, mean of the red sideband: 10.1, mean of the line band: 9.87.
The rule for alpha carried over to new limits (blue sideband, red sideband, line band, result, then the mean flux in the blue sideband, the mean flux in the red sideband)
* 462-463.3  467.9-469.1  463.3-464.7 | 0.011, 10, 10.1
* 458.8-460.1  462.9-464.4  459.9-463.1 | -0.089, 9.93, 9.94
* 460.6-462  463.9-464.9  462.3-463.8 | 0.044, 10.4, 10.1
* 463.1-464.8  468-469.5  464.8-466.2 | 0.031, 10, 10.1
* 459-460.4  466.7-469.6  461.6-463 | -0.041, 9.83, 10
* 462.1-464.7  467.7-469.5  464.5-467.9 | 0.046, 10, 10.1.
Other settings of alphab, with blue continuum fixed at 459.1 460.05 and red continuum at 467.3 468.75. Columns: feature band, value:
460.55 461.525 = -0.06 mag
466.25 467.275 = 0.02 mag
